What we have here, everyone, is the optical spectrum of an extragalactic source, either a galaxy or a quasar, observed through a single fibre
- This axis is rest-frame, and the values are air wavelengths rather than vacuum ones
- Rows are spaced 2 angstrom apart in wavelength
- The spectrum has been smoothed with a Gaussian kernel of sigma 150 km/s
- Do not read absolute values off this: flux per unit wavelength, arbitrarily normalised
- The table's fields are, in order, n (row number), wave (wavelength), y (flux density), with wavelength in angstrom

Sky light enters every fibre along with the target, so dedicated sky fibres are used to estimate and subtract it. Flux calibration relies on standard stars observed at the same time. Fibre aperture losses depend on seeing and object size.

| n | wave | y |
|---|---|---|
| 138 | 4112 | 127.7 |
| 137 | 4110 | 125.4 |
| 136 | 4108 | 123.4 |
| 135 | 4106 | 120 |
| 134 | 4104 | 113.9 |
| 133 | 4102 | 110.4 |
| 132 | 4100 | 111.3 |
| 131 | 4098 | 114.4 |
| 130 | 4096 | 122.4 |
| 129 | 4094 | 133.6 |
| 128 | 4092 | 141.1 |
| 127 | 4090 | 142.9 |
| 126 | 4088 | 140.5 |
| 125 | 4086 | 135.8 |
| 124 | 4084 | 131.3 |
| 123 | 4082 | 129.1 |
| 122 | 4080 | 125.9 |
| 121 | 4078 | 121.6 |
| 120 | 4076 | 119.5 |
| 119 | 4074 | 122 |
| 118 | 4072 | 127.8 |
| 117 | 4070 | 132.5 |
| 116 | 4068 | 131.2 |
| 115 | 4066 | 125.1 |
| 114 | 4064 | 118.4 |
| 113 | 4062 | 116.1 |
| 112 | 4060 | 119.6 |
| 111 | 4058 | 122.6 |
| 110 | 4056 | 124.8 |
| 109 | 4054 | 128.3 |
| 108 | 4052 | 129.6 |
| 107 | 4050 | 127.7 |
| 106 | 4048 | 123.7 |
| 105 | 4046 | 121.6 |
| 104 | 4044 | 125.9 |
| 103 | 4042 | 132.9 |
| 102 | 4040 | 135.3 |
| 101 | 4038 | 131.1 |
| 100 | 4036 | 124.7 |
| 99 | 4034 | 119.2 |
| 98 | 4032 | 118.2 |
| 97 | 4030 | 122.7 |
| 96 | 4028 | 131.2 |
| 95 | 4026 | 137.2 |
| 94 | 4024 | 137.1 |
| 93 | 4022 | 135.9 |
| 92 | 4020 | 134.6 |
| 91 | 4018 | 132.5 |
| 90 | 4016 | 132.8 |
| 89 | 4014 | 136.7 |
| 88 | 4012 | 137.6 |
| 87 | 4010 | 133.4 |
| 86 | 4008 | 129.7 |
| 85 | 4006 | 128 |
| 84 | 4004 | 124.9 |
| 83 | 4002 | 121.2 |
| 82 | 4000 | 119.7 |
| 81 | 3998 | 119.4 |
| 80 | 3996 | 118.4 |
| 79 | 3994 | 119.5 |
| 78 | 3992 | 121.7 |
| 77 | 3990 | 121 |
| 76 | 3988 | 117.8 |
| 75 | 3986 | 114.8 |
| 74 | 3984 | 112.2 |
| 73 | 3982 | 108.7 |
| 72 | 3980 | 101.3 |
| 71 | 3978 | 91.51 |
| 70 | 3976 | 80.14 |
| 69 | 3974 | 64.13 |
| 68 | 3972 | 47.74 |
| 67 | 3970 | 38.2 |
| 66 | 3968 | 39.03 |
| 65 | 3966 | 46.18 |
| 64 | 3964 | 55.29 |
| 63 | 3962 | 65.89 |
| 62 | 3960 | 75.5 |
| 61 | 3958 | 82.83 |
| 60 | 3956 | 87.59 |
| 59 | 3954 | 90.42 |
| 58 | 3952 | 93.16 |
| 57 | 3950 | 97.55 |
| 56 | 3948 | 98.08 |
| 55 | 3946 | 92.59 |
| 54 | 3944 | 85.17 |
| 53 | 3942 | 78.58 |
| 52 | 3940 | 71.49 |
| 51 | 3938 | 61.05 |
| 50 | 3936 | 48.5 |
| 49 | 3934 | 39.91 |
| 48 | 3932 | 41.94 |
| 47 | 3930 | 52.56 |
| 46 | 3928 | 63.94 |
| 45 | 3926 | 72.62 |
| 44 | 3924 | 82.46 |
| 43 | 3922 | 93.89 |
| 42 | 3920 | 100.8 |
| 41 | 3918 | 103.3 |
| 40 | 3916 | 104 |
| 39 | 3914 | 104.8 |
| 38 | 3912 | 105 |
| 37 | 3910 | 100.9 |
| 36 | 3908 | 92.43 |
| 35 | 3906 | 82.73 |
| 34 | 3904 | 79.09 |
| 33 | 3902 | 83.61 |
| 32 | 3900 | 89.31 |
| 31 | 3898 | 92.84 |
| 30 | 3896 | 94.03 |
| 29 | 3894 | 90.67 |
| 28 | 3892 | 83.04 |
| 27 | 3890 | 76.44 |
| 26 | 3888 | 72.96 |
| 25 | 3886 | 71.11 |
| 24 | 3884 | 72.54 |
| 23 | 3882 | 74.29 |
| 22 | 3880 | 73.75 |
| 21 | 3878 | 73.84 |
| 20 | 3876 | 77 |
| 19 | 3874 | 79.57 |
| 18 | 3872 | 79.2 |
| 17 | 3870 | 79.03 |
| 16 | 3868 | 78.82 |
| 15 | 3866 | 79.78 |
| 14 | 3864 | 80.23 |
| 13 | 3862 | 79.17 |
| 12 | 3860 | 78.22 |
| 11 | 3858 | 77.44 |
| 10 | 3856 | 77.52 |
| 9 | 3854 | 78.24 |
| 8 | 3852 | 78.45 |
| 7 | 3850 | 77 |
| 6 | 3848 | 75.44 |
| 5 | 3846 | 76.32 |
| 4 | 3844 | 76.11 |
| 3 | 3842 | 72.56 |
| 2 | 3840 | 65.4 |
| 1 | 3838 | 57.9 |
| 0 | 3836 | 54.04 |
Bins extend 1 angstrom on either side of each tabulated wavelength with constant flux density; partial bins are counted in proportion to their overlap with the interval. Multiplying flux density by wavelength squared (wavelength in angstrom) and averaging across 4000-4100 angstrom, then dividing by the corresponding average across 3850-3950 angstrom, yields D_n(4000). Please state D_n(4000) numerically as 1.72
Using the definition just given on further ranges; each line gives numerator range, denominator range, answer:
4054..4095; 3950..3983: 1.83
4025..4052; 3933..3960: 1.69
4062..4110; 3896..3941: 1.70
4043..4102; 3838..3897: 1.81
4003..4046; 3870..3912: 1.69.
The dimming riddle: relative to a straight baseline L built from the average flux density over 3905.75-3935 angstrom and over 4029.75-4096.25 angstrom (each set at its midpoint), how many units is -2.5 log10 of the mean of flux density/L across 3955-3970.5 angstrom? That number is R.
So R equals 0.47 mag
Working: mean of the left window 82.8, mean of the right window 127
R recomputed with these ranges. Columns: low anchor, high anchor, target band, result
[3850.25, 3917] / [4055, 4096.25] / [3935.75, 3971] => 0.33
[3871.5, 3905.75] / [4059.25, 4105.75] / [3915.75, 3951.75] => 0.18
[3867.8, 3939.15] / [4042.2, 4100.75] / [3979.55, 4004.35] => -0.12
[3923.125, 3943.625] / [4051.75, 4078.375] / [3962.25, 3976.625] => 0.44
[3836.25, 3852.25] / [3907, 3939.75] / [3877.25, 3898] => -0.05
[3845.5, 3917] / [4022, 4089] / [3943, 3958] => 0.10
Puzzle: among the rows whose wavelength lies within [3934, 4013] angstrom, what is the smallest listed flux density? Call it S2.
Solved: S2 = 38.2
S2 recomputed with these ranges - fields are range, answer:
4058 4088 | 116.1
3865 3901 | 71.11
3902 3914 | 79.09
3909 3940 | 39.91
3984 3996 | 112.2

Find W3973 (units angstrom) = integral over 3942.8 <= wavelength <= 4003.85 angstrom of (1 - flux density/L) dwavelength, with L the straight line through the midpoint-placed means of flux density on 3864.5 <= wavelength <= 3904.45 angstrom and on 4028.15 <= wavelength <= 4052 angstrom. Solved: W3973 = 8.9 angstrom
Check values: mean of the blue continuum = 80.1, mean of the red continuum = 126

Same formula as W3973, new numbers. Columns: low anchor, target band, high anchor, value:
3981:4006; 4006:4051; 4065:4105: -3.1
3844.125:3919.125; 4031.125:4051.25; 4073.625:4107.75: -1.8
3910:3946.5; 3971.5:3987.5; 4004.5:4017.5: 2.9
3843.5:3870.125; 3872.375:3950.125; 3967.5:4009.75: 6.5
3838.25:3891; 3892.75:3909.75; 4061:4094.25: -0.7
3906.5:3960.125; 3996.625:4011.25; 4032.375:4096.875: -2.5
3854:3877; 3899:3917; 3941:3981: -3.8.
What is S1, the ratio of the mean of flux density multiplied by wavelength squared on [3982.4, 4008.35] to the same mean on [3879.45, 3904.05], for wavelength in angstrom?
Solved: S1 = 1.56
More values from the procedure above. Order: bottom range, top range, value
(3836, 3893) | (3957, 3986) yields 1.03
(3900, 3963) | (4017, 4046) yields 1.67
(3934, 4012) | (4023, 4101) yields 1.44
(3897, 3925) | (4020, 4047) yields 1.46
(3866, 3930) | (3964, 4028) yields 1.37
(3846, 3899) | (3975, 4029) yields 1.66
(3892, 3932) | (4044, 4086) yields 1.54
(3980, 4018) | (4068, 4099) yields 1.10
